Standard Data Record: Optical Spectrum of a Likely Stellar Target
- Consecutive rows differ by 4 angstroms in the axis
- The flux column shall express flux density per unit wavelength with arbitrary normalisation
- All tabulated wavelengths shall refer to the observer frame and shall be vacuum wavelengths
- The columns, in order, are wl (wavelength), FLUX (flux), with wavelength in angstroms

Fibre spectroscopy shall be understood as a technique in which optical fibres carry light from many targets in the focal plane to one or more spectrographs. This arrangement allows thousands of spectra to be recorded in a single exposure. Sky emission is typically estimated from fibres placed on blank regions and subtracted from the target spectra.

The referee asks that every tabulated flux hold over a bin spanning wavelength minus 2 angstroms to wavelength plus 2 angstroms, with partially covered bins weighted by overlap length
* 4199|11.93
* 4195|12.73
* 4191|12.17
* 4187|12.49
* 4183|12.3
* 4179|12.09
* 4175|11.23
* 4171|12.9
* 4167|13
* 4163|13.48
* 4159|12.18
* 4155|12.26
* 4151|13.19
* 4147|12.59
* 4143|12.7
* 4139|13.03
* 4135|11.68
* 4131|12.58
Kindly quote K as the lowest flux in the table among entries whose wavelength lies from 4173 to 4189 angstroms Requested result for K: 11.23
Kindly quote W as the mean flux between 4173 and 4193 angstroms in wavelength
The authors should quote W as 12.1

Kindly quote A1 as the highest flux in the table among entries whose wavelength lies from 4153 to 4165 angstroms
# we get 13.48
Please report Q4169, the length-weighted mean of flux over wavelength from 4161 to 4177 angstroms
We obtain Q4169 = 12.7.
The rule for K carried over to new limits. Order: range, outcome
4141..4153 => 12.59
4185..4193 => 12.17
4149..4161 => 12.18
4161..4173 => 12.9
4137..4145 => 12.7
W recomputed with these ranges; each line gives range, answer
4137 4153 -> 12.9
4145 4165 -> 12.7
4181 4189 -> 12.4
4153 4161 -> 12.2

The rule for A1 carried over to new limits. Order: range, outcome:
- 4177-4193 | 12.49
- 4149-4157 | 13.19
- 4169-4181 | 12.9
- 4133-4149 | 13.03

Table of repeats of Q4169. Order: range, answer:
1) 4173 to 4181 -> 11.7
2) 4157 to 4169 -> 12.9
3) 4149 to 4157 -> 12.7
